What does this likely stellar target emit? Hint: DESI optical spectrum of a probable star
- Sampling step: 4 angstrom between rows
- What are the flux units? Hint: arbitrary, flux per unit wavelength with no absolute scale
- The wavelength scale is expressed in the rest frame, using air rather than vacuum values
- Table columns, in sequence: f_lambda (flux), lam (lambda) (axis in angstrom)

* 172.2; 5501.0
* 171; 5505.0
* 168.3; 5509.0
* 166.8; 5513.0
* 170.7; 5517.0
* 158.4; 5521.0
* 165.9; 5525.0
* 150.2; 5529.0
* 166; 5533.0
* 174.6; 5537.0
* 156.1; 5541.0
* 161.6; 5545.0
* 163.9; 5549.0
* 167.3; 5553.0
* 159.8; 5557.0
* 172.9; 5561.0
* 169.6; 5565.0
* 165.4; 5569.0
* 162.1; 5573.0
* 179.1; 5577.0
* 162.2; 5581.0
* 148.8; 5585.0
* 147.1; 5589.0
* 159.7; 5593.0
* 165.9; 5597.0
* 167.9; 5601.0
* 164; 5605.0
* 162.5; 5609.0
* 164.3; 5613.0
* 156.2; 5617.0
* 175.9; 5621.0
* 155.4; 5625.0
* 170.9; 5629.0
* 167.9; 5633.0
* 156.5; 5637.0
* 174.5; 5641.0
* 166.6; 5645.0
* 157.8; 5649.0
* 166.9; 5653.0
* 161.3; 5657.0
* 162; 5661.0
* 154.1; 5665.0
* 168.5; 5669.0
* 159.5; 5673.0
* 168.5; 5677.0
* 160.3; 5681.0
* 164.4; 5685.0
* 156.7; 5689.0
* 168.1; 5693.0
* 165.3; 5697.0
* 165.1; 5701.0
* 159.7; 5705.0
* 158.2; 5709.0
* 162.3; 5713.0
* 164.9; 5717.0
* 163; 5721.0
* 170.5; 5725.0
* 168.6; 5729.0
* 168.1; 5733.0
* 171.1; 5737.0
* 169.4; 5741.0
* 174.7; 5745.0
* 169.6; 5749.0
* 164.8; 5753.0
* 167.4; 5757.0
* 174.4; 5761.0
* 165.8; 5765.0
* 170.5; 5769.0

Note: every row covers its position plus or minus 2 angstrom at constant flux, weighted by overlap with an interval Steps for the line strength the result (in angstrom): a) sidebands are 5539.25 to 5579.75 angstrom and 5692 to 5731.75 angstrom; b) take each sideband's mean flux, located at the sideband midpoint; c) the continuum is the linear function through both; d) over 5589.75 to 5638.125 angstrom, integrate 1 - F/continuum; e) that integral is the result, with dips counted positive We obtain 0.5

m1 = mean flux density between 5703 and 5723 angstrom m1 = 162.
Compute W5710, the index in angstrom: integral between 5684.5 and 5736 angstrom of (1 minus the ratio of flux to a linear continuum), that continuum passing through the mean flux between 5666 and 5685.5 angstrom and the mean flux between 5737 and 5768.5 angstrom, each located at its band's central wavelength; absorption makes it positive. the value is 0.6 angstrom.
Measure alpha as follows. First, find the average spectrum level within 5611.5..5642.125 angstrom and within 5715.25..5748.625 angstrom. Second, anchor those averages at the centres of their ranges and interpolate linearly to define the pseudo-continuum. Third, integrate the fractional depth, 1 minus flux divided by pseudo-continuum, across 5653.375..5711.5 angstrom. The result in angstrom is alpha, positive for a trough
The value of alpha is 1.6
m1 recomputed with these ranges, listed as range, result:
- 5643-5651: 162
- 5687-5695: 162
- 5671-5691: 162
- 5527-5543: 162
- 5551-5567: 167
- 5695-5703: 165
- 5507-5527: 166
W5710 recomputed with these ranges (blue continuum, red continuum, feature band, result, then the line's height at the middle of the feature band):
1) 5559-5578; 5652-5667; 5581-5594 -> 1.1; 168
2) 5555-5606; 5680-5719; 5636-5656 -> -0.2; 163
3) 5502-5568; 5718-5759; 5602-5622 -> 0.3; 167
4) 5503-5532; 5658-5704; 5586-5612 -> 0.5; 164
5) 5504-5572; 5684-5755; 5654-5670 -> 0.4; 166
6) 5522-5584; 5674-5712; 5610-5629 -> 0.0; 164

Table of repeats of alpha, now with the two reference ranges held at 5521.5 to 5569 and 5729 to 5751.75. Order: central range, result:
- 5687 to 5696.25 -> 0.3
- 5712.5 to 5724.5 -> 0.4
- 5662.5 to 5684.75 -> 0.8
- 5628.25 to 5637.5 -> 0.1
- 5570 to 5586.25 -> 0.1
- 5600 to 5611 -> 0.1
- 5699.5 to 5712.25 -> 0.6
